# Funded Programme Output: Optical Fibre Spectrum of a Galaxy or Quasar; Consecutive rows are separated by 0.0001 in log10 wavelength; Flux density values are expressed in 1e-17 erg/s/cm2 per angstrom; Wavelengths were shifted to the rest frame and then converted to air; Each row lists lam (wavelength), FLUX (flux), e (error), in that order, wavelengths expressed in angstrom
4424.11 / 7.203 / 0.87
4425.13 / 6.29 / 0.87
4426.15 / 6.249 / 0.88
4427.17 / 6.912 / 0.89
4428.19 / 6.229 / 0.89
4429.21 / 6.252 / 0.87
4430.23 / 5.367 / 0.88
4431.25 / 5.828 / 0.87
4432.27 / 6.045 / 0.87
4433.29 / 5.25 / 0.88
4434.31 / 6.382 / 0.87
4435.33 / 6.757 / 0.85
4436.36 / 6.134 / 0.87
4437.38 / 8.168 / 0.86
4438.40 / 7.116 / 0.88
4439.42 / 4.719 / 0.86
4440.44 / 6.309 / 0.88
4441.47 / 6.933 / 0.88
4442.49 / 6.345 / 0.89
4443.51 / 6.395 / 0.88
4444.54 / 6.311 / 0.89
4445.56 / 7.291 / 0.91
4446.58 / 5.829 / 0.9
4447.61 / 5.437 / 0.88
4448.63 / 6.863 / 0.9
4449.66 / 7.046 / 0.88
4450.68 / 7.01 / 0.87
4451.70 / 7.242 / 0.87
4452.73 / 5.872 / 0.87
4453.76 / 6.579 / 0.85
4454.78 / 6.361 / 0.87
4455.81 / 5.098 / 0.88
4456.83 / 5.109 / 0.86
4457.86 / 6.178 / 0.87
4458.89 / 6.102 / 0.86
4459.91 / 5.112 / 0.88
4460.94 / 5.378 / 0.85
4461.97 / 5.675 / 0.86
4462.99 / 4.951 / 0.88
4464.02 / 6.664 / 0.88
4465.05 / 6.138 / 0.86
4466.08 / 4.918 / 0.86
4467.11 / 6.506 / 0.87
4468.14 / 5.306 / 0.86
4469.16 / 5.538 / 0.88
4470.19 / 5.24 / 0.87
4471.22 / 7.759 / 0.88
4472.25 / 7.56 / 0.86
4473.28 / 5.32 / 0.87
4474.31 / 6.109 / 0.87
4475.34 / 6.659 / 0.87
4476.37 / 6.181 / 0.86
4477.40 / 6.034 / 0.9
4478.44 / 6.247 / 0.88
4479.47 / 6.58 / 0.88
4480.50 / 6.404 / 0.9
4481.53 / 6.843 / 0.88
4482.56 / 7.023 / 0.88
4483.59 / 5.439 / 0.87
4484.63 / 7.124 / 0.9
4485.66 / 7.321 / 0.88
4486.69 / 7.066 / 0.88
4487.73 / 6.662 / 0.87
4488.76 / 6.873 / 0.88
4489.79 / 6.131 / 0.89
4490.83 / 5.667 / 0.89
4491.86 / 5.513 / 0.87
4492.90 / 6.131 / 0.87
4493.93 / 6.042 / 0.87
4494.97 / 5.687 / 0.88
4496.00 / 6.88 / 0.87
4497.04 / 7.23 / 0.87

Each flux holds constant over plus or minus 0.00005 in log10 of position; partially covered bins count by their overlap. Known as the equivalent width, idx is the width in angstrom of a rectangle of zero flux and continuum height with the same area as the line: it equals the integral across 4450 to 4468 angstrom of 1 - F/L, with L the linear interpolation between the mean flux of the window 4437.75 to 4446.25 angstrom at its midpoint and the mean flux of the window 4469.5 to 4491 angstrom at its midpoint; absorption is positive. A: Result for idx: 1.5 angstrom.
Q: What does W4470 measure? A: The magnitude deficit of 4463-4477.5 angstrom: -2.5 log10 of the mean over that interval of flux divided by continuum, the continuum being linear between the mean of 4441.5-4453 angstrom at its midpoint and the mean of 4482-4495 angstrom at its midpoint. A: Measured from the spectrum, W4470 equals 0.061 mag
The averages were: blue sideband 6.55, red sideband 6.38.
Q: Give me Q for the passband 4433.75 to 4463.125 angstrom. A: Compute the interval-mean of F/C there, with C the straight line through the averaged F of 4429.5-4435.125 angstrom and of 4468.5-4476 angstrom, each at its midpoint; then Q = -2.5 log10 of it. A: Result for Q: -0.04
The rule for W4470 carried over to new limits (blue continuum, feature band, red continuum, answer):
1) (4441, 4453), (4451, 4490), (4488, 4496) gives 0.02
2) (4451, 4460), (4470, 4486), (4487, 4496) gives -0.07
